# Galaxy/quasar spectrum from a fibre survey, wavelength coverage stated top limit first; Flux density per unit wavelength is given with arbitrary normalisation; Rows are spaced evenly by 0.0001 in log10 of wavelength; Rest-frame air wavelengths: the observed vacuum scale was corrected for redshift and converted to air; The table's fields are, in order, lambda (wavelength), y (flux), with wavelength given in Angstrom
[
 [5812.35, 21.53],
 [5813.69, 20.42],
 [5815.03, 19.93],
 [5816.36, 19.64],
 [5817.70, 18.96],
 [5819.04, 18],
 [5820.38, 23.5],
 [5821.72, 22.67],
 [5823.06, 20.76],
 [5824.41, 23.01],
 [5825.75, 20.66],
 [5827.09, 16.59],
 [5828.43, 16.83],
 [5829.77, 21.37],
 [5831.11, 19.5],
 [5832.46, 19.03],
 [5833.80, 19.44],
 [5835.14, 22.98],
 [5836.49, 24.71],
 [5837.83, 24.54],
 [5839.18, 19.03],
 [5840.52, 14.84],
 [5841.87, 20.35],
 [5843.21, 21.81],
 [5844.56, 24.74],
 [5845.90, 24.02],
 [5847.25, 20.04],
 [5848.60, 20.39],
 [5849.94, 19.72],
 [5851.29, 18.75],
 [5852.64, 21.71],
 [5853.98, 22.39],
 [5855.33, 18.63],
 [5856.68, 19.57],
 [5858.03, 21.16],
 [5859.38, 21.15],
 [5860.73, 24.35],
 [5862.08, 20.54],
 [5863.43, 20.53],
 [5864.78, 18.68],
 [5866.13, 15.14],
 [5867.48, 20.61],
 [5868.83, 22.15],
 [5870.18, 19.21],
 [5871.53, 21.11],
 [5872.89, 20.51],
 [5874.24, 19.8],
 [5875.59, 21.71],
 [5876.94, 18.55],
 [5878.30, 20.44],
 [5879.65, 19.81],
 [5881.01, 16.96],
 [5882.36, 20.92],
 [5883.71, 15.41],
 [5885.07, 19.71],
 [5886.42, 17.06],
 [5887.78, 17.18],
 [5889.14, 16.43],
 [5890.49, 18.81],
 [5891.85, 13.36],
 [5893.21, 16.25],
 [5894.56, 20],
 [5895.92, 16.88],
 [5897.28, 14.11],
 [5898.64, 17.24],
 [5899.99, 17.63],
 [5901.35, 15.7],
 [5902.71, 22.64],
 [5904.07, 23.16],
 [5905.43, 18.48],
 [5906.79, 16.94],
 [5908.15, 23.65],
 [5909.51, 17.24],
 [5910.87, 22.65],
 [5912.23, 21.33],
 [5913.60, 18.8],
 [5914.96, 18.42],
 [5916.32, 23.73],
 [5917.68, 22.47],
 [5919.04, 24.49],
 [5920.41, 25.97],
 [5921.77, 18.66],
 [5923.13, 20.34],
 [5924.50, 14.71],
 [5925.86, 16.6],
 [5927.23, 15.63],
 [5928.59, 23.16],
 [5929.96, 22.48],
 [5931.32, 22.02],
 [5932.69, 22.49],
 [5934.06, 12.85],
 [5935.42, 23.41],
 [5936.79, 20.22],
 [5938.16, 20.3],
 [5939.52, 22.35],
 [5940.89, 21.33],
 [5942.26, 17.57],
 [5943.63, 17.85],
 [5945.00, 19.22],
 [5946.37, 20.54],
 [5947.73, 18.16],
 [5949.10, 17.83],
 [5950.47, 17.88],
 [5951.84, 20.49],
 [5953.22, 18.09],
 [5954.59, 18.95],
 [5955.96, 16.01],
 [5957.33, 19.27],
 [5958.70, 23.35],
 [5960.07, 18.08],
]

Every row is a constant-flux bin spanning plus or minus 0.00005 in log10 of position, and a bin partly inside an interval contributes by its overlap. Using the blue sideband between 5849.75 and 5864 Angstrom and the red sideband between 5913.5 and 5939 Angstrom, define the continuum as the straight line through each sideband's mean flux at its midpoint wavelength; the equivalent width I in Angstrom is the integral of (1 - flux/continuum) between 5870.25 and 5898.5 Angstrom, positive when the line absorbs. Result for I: 3.3 Angstrom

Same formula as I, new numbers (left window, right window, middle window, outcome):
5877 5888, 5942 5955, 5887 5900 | 1.2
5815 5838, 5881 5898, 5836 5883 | -4.3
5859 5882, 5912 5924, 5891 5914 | 2.7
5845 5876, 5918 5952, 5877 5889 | 1.2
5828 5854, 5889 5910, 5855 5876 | -0.7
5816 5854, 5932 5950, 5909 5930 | -0.7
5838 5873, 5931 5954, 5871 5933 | 1.8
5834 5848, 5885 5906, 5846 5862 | -0.1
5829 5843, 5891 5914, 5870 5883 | -0.4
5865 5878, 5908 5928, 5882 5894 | 1.7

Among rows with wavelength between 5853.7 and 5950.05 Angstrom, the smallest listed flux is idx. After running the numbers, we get 12.85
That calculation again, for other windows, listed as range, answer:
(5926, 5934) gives 15.63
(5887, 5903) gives 13.36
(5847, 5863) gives 18.63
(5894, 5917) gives 14.11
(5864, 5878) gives 15.14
